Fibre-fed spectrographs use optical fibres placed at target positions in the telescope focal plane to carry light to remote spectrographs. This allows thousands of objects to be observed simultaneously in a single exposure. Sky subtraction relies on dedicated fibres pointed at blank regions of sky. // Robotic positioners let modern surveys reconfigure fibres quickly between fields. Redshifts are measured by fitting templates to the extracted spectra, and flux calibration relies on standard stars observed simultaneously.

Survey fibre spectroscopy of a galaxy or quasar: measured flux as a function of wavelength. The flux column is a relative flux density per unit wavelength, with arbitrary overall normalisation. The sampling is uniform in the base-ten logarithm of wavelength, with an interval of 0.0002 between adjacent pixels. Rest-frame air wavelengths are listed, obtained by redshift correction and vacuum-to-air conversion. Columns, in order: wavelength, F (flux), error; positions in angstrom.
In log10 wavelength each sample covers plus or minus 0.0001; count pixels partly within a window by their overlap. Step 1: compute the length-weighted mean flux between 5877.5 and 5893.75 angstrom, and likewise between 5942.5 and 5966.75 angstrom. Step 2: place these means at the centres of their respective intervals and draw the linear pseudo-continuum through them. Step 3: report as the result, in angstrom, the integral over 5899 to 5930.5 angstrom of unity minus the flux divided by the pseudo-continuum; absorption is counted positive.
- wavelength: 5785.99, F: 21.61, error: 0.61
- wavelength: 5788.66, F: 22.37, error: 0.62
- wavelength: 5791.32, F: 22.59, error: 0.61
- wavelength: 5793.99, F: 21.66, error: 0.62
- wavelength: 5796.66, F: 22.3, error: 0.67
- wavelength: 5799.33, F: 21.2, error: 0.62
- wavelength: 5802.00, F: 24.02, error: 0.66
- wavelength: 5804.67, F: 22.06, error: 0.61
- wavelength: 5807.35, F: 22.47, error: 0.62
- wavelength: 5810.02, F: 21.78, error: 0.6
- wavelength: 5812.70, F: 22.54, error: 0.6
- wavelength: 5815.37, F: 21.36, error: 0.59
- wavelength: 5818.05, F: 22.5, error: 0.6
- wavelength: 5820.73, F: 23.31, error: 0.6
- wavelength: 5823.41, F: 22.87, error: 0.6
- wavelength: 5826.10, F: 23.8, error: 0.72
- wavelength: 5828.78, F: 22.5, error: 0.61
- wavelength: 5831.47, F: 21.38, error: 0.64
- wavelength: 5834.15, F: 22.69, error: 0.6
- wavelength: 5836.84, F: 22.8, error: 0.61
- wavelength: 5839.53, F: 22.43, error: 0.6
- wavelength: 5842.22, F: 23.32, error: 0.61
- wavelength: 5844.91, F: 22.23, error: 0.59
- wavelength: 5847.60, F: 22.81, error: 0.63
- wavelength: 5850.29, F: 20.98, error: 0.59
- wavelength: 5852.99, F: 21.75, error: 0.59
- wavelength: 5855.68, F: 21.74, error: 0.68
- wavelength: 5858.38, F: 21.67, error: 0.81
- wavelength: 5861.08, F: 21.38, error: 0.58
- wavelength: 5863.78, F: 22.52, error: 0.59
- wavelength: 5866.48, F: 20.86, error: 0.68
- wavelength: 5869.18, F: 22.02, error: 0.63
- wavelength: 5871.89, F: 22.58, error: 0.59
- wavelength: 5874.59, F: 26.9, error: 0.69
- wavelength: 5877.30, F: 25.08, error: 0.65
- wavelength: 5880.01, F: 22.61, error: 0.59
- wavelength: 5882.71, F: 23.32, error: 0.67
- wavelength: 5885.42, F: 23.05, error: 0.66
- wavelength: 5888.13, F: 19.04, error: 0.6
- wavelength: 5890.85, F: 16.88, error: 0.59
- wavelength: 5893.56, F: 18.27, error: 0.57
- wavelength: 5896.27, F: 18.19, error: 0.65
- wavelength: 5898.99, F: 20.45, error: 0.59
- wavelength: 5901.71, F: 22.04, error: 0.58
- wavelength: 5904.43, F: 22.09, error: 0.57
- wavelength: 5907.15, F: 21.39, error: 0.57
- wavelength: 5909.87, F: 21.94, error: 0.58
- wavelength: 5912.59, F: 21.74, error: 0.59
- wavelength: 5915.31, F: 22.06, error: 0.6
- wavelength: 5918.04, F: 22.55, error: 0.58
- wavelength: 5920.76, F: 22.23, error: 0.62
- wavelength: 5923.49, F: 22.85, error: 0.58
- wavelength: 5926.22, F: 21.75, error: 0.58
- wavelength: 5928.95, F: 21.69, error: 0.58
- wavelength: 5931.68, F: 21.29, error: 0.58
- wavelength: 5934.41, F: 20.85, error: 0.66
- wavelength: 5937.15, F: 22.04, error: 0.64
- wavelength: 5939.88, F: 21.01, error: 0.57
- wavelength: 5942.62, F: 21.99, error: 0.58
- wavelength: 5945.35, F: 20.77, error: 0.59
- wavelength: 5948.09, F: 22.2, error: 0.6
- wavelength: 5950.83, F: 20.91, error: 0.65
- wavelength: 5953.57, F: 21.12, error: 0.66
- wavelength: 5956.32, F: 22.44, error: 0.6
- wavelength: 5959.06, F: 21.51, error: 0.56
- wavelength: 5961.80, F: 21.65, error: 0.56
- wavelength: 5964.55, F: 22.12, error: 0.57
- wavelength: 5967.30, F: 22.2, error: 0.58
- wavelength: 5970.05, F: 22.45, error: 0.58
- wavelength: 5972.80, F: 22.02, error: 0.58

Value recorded -1.01 angstrom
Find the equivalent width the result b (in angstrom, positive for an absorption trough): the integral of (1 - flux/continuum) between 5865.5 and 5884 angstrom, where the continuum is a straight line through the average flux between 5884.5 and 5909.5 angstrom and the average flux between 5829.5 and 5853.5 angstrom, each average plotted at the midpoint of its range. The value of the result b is -2.1 angstrom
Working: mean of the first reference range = 22.3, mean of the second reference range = 20.2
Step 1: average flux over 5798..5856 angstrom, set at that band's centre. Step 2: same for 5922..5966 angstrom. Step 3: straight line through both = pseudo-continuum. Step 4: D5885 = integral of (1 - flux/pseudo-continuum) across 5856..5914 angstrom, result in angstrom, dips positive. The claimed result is 1.1 angstrom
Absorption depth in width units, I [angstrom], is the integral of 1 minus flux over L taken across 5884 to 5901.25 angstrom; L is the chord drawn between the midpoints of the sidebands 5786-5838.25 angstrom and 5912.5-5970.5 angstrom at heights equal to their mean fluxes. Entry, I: 2.0 angstrom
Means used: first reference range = 22.4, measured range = 19.5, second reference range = 21.8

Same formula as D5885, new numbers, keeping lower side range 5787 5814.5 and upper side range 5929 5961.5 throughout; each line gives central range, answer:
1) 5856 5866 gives 0.1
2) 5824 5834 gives -0.2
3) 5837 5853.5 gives -0.2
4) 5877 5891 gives 0.0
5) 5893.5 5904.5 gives 0.8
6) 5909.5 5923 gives -0.3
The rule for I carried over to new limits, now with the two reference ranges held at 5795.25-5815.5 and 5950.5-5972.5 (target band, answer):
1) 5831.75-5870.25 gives 0.1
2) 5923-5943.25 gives 0.3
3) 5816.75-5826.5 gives -0.4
